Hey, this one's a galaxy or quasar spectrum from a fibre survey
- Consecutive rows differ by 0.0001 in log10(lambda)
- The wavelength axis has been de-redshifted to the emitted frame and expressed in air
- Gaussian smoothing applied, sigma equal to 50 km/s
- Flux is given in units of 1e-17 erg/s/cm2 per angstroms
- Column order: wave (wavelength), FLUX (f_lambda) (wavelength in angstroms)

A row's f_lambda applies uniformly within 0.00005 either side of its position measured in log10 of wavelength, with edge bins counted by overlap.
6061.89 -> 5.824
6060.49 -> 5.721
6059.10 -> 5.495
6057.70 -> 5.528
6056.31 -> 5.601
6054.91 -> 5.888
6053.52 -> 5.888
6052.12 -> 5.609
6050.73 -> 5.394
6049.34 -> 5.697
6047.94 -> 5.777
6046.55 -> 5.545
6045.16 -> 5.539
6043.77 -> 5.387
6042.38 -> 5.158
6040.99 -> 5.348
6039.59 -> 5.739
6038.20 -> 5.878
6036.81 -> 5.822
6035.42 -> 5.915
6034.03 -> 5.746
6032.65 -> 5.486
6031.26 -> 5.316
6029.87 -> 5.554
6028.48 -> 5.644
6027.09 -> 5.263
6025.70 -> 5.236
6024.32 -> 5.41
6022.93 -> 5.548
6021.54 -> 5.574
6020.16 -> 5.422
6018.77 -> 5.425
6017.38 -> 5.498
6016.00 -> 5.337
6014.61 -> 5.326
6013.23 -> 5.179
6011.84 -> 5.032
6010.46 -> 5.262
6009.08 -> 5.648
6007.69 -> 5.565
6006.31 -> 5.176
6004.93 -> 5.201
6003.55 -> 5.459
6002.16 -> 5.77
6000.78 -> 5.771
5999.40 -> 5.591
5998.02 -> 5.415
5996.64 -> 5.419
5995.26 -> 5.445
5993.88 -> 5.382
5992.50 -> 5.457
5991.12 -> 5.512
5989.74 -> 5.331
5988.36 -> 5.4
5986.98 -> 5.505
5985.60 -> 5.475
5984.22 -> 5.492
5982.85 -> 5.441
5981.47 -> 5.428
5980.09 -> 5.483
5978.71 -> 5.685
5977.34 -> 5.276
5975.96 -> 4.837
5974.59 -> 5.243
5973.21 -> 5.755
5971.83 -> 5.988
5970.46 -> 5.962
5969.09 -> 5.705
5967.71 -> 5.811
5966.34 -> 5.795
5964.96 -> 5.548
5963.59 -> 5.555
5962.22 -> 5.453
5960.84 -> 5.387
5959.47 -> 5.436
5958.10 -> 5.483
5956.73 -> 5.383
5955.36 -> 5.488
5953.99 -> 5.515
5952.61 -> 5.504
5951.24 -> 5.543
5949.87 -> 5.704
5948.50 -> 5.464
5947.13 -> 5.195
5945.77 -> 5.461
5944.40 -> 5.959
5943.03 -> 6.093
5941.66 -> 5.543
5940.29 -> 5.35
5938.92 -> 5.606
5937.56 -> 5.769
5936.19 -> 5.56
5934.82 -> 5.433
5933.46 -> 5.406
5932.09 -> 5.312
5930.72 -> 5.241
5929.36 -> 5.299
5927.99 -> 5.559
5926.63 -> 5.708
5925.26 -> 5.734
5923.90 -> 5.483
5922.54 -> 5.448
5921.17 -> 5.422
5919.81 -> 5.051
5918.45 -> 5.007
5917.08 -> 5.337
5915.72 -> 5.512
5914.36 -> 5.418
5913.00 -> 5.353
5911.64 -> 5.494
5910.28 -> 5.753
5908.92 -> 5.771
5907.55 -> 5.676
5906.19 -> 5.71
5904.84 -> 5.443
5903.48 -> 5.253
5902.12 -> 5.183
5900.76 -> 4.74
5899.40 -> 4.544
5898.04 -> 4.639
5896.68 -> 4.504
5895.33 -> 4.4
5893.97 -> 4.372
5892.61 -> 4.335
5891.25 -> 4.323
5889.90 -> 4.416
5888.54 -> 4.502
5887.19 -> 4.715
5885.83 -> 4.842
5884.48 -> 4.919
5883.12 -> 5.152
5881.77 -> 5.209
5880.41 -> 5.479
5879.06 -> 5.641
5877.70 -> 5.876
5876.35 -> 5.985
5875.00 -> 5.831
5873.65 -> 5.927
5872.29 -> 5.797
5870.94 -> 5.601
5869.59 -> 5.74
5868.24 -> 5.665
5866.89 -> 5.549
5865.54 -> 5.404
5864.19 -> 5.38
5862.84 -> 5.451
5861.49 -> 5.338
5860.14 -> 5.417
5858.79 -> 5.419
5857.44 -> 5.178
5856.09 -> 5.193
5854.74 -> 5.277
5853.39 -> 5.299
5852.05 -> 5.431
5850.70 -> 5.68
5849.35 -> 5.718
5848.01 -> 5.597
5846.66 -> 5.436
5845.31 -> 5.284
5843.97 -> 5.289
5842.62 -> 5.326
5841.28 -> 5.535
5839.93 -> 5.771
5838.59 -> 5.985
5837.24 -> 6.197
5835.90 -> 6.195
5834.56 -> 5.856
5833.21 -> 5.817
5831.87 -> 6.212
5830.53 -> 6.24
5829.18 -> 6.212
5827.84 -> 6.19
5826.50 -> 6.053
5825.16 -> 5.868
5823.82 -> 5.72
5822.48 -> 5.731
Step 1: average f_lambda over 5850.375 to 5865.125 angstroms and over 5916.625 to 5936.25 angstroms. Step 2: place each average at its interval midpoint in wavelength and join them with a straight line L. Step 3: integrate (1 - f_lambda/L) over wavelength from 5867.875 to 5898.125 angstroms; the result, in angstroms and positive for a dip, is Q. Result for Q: 1.4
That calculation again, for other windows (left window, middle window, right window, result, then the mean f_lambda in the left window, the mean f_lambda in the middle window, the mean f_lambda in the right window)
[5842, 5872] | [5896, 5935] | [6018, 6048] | 1.1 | 5.44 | 5.33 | 5.53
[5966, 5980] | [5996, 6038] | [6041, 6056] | 0.9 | 5.6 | 5.47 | 5.58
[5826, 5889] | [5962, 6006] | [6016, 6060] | 0.4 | 5.57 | 5.52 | 5.56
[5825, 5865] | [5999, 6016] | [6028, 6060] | 0.6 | 5.66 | 5.41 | 5.61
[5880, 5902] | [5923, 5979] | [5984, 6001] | -4.3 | 4.69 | 5.54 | 5.47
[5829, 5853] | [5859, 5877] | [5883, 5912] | -0.9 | 5.75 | 5.62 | 4.93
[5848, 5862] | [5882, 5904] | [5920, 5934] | 3.0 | 5.41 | 4.68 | 5.45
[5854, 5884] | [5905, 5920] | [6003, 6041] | 0.1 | 5.52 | 5.48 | 5.47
